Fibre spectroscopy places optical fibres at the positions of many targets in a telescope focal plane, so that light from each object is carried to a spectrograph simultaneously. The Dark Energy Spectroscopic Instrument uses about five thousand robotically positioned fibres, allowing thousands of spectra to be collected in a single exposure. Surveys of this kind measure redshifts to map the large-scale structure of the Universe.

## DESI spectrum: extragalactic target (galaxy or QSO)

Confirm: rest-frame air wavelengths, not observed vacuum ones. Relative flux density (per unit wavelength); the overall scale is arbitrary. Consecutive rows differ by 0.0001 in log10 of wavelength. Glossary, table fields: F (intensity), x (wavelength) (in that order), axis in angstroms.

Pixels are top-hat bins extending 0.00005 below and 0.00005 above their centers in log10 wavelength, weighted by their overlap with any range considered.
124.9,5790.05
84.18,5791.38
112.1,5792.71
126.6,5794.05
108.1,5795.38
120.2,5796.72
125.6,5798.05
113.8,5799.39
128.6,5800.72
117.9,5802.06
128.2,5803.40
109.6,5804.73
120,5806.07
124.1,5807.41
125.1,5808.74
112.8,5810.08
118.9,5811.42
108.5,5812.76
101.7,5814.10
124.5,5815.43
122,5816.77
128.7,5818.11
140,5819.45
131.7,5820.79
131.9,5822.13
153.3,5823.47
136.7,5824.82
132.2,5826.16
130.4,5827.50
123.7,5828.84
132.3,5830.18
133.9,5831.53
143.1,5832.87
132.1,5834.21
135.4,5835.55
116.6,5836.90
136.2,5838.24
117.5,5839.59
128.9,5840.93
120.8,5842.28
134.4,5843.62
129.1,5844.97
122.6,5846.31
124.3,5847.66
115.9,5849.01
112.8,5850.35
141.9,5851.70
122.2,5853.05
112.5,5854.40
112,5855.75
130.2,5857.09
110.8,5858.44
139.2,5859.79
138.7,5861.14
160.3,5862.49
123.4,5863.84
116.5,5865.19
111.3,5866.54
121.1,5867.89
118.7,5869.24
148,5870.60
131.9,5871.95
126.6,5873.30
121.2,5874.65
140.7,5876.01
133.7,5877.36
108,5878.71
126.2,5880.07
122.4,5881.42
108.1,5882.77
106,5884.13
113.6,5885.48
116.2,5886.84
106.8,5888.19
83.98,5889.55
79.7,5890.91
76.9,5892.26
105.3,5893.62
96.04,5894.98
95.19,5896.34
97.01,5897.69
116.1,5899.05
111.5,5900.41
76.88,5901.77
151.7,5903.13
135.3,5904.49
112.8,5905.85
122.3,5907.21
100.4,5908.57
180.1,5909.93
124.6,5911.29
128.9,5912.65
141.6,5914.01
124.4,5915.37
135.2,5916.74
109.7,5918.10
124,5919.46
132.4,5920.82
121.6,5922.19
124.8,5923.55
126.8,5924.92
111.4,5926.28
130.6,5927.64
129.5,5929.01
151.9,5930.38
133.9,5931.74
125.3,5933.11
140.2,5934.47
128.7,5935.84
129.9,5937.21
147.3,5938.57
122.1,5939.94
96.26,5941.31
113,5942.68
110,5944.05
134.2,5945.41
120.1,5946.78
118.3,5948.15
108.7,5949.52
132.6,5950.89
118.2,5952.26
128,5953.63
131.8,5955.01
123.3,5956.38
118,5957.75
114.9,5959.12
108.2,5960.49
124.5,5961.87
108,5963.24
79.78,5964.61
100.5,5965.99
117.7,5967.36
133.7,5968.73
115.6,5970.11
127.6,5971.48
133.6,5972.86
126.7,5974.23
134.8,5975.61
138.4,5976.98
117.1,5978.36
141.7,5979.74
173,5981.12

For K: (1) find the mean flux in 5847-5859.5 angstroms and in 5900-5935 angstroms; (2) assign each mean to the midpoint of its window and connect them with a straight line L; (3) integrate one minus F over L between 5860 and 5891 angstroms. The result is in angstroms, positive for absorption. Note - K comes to 0.5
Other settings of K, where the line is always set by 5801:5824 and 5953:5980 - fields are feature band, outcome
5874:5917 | 2.32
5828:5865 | -1.46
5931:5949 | -0.48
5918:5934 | -0.81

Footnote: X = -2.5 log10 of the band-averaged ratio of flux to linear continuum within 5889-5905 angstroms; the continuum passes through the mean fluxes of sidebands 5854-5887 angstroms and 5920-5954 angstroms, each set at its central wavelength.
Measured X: 0.22 mag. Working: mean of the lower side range 124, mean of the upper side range 125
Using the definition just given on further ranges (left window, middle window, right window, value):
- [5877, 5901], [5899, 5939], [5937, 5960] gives -0.13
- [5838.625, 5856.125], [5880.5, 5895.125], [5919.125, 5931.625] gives 0.23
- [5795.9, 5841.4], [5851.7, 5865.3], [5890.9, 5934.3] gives -0.03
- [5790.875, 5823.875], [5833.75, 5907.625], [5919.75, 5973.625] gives 0.02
